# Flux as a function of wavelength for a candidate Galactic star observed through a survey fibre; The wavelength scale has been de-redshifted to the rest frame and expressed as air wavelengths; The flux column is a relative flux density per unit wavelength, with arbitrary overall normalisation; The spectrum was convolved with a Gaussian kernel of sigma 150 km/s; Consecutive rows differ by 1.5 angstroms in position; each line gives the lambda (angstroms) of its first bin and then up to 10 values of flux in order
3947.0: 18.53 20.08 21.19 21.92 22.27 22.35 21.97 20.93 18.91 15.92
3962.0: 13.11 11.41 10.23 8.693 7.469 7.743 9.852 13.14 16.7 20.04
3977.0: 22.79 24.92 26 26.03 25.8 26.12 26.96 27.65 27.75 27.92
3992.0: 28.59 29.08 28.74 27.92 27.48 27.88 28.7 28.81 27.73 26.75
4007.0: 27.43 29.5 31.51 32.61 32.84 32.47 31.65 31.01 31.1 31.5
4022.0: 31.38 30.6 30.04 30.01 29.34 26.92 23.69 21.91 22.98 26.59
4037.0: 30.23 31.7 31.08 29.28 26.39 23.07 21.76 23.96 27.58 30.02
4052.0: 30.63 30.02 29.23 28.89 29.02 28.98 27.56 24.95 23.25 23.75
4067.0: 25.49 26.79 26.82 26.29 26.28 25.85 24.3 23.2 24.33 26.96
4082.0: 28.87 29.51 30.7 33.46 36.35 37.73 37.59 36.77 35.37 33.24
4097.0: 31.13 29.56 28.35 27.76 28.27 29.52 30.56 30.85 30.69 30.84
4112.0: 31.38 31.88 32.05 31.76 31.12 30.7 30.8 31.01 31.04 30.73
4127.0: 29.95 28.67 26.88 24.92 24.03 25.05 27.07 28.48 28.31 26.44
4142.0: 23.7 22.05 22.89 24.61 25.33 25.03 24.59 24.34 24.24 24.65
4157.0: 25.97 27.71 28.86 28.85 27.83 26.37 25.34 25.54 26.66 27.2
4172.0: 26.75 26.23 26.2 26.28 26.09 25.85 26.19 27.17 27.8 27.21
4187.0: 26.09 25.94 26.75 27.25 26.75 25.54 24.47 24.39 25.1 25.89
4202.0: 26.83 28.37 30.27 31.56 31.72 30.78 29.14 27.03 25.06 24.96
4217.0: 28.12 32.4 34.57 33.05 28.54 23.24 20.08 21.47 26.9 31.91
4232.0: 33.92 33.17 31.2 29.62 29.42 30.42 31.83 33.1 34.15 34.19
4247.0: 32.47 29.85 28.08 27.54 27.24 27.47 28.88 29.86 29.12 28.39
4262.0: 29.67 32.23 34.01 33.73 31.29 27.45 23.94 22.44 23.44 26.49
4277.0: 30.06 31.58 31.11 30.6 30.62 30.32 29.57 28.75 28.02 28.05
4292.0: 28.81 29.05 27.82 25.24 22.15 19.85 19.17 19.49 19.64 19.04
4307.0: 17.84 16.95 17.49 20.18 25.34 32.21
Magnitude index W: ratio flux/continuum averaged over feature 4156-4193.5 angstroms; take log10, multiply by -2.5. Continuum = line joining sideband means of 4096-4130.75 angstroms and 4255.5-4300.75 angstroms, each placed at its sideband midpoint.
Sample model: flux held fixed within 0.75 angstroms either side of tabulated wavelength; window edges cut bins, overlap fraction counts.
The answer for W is 0.108 mag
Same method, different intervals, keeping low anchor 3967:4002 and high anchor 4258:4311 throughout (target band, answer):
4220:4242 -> -0.13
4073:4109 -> -0.24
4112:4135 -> -0.19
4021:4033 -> -0.19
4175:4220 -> -0.08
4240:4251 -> -0.22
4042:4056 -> -0.13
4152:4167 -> -0.06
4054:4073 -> -0.12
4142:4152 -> 0.04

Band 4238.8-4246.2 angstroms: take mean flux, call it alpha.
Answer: 32.7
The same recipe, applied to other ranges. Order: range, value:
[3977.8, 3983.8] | 25.7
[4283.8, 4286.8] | 29.9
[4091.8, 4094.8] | 36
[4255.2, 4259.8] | 29.3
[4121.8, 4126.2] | 30.9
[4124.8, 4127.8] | 30.3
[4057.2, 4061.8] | 28.5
